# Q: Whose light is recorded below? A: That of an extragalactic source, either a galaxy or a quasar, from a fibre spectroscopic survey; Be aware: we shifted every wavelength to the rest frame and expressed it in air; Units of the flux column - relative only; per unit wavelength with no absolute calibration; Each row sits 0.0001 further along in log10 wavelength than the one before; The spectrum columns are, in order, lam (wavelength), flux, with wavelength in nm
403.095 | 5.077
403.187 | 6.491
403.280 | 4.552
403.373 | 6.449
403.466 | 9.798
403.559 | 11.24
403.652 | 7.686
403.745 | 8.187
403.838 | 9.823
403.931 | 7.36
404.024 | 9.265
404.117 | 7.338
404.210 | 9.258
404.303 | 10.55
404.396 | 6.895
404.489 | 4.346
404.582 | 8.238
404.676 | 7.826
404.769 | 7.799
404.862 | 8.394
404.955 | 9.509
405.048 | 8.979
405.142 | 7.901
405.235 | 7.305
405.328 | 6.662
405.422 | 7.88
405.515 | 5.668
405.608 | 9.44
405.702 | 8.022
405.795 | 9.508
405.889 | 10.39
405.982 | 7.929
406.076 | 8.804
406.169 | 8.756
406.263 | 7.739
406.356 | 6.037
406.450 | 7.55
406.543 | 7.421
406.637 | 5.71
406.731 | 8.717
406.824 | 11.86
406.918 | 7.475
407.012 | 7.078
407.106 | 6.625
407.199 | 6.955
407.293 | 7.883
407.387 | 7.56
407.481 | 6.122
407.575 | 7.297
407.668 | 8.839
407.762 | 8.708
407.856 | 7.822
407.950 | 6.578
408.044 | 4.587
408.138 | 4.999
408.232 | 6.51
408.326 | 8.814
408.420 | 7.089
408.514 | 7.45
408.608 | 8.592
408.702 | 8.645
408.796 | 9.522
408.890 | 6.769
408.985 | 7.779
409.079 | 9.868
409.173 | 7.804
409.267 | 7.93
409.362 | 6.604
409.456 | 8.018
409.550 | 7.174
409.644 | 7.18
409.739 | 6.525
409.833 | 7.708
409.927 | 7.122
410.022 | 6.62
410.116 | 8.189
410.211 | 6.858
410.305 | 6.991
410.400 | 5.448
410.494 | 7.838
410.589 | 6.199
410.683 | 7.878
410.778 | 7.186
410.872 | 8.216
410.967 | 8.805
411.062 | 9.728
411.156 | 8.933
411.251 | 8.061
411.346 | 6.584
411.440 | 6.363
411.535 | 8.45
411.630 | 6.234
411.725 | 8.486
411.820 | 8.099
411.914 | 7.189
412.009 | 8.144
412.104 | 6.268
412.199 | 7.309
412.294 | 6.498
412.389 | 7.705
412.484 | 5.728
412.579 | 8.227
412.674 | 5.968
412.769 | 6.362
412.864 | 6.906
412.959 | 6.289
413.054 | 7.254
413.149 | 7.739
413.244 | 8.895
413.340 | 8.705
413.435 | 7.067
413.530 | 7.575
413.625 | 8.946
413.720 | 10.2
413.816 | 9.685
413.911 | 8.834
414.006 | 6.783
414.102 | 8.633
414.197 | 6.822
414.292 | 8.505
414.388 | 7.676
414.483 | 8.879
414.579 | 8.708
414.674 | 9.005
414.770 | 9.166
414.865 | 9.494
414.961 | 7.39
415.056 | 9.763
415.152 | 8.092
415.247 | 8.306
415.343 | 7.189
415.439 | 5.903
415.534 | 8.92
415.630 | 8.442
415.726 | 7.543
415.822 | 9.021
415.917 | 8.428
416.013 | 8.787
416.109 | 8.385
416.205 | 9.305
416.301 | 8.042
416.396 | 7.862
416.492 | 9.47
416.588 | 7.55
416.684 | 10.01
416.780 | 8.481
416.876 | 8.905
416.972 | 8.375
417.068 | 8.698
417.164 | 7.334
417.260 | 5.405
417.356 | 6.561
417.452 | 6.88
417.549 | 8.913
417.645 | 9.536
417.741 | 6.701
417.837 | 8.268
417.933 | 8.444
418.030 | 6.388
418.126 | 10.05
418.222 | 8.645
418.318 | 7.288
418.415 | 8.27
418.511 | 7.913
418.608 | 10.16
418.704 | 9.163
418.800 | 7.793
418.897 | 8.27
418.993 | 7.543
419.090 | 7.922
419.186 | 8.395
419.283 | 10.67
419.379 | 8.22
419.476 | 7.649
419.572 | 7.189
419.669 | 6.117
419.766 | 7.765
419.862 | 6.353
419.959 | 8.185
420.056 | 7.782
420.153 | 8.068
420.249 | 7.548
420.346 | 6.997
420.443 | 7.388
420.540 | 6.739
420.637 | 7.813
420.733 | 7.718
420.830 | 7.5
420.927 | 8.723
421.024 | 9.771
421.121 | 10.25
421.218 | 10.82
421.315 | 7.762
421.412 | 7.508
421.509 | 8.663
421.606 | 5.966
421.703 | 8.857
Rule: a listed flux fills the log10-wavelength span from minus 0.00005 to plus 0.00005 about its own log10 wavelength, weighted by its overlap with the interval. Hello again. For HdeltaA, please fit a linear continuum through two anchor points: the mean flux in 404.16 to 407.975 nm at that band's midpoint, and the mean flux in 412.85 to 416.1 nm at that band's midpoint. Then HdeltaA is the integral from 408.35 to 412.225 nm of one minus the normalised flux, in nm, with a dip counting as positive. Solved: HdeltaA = 0.22 nm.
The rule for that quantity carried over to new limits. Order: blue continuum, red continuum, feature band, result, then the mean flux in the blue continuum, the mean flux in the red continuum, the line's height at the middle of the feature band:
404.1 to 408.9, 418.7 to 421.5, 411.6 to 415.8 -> 0.03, 7.79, 8.05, 7.92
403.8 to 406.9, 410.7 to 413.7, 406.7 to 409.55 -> 0.09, 8.14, 7.57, 7.91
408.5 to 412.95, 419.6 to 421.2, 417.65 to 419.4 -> -0.13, 7.48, 7.84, 7.77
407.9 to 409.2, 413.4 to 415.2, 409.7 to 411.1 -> 0.07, 7.5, 8.5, 7.82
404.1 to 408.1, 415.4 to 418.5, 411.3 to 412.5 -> 0.12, 7.81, 8.15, 7.99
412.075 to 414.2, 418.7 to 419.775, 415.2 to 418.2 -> -0.11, 7.61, 8.02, 7.85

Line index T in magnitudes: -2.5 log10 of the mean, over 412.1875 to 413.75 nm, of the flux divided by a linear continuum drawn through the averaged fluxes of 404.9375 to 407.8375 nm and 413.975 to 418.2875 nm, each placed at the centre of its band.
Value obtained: 0.09 mag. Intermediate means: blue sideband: 7.93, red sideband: 8.22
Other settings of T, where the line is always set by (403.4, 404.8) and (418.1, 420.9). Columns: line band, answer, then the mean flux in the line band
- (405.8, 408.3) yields 0.096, 7.58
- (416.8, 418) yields 0.026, 7.82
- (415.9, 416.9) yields -0.081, 8.66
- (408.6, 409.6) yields 0.024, 8.04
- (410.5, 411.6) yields 0.047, 7.83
